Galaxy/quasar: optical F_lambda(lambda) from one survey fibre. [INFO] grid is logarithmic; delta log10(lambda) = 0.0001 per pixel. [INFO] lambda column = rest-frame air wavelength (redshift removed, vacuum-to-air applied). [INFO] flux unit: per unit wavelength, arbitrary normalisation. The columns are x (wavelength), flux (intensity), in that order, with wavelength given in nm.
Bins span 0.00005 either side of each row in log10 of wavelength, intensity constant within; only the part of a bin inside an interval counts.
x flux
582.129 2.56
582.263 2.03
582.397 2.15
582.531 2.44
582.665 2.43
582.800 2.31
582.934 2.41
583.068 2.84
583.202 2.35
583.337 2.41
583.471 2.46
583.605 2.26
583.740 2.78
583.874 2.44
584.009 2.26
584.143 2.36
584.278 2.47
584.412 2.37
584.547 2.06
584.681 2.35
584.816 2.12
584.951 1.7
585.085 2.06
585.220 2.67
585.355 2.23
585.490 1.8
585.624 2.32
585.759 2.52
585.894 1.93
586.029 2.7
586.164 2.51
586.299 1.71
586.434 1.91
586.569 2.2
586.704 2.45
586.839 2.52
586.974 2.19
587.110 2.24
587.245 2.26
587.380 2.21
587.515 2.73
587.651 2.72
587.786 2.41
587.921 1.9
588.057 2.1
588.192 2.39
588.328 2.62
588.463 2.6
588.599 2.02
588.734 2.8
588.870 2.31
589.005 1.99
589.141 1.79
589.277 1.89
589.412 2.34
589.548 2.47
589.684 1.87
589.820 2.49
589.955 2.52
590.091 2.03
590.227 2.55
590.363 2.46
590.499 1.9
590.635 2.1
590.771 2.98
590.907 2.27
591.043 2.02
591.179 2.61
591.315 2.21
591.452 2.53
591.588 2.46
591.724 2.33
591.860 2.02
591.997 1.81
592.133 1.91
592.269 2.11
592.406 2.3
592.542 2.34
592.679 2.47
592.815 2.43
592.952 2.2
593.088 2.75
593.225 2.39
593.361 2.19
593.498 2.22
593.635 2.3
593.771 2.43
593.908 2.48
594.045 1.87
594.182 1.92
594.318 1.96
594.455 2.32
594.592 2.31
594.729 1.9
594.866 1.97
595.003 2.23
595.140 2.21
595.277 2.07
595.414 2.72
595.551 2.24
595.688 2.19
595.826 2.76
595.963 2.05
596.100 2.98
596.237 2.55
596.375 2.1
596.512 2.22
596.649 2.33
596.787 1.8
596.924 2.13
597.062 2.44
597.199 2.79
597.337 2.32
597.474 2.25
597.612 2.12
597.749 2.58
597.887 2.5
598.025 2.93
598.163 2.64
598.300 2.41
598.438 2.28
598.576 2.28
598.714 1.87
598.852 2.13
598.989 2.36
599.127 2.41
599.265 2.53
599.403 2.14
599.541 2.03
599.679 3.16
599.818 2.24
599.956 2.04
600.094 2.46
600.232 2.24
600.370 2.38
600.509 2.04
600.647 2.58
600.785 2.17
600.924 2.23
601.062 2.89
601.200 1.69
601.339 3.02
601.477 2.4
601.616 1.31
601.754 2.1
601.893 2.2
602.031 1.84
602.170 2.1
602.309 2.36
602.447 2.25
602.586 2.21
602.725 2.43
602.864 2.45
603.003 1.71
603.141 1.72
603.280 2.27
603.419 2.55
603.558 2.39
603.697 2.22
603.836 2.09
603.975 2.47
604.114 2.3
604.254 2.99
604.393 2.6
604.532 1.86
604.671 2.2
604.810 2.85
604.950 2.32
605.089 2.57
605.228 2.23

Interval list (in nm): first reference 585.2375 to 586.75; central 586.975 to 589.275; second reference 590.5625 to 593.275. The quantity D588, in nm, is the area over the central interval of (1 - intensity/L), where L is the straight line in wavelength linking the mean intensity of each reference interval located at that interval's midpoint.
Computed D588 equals -0.05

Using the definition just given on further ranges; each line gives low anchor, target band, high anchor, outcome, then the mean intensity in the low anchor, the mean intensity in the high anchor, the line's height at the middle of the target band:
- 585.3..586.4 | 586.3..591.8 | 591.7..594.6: -0.22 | 2.21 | 2.23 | 2.22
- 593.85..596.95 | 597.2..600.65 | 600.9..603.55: -0.23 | 2.23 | 2.2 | 2.22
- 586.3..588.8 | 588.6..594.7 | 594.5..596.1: 0.11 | 2.33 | 2.27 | 2.3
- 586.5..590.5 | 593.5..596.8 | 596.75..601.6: 0.11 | 2.31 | 2.35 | 2.33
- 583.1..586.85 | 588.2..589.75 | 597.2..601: 0.04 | 2.28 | 2.35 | 2.3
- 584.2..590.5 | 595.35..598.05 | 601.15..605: -0.16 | 2.27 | 2.25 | 2.26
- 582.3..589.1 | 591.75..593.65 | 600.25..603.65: 0.02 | 2.32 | 2.22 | 2.28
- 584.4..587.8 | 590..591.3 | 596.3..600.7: -0.02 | 2.26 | 2.33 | 2.29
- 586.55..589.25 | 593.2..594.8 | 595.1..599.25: 0.11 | 2.32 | 2.36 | 2.34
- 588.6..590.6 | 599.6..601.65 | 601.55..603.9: -0.18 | 2.23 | 2.13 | 2.15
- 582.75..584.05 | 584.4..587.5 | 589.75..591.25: 0.25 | 2.46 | 2.36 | 2.42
